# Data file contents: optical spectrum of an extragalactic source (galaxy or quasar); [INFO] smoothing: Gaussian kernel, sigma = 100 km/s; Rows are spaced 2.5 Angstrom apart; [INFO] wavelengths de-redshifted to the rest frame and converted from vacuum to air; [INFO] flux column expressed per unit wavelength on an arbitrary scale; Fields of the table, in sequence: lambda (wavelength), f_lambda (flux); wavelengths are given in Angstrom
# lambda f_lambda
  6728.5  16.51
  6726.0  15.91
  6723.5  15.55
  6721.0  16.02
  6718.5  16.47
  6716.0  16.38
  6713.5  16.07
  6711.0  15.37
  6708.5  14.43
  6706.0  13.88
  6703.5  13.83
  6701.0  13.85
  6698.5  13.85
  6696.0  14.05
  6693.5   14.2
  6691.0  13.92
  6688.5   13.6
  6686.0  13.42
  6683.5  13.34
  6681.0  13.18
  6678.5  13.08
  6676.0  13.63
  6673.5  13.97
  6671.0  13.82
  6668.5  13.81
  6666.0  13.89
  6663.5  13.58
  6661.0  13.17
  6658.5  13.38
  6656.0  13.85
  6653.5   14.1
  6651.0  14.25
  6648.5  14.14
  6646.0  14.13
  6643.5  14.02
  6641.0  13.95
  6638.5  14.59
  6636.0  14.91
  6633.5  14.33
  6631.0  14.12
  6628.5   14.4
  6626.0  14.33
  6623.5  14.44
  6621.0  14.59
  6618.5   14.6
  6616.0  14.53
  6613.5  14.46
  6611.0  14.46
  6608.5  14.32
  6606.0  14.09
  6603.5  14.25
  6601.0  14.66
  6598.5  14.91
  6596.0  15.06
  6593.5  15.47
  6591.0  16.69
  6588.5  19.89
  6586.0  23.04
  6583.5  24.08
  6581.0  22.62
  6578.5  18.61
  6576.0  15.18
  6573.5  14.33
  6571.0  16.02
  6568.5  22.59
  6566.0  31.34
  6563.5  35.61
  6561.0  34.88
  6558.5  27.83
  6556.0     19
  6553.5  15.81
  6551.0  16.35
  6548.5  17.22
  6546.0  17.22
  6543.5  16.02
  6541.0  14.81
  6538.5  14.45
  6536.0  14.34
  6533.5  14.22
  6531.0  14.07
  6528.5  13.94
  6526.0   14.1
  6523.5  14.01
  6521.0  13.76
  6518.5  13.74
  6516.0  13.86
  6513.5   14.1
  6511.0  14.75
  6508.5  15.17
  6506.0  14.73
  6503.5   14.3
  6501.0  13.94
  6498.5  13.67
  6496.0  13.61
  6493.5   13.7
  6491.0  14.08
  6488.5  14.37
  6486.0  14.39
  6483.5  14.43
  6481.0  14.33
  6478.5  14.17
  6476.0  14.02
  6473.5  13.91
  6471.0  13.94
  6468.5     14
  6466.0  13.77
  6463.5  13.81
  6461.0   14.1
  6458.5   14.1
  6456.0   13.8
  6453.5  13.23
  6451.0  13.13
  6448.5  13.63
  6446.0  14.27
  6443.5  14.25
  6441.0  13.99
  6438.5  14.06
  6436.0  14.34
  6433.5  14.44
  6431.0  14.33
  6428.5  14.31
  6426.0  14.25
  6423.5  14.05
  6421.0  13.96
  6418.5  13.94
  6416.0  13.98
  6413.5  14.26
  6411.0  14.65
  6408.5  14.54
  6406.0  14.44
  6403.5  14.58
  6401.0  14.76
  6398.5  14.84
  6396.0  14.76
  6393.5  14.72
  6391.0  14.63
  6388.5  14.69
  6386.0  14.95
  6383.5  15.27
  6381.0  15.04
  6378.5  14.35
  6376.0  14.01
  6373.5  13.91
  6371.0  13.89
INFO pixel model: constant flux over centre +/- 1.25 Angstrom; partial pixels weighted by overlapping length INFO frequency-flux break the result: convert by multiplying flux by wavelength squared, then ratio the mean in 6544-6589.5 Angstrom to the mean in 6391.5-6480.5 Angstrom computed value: 1.59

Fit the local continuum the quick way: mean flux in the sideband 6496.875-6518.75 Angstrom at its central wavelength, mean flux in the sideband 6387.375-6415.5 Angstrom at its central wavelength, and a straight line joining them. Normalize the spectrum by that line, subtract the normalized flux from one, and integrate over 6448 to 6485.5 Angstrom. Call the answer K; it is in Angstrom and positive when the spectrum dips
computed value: 1.27 Angstrom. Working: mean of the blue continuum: 14.6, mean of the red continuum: 14.3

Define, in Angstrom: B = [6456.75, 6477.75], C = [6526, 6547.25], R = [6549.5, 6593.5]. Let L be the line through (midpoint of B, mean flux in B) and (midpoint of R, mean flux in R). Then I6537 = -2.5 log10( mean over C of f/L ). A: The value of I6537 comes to 0.279 mag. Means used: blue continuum 14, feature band 14.8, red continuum 21.8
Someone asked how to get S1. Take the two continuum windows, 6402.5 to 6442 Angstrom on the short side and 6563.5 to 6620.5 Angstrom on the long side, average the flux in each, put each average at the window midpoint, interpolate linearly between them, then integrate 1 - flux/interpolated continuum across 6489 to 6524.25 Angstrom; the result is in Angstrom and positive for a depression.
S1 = 4.3 Angstrom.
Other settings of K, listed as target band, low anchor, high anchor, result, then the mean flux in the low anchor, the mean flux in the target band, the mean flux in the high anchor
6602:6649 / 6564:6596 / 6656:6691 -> 7.1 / 20.2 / 14.4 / 13.6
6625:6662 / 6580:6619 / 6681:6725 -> 3.9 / 16.7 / 14.1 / 14.6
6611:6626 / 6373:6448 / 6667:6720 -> -0.3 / 14.4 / 14.5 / 14.2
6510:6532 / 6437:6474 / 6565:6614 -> 2.4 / 13.9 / 14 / 17.8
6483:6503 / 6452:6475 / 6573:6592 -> 1.6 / 13.8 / 14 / 19.5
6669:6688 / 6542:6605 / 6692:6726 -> 3.0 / 19.9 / 13.5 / 14.9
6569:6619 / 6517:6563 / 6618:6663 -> -3.3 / 17.3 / 16.7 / 14.2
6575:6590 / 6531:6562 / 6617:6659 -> -3.6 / 18.2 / 20.6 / 14.3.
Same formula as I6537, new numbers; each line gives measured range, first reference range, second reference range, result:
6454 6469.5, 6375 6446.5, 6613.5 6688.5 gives 0.03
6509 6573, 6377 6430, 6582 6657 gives -0.20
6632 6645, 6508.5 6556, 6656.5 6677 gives -0.03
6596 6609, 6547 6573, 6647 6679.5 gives 0.31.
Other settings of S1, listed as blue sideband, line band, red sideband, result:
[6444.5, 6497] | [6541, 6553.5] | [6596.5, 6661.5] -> -2.05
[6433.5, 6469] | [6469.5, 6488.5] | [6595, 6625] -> -0.22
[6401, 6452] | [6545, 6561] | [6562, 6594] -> 0.08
